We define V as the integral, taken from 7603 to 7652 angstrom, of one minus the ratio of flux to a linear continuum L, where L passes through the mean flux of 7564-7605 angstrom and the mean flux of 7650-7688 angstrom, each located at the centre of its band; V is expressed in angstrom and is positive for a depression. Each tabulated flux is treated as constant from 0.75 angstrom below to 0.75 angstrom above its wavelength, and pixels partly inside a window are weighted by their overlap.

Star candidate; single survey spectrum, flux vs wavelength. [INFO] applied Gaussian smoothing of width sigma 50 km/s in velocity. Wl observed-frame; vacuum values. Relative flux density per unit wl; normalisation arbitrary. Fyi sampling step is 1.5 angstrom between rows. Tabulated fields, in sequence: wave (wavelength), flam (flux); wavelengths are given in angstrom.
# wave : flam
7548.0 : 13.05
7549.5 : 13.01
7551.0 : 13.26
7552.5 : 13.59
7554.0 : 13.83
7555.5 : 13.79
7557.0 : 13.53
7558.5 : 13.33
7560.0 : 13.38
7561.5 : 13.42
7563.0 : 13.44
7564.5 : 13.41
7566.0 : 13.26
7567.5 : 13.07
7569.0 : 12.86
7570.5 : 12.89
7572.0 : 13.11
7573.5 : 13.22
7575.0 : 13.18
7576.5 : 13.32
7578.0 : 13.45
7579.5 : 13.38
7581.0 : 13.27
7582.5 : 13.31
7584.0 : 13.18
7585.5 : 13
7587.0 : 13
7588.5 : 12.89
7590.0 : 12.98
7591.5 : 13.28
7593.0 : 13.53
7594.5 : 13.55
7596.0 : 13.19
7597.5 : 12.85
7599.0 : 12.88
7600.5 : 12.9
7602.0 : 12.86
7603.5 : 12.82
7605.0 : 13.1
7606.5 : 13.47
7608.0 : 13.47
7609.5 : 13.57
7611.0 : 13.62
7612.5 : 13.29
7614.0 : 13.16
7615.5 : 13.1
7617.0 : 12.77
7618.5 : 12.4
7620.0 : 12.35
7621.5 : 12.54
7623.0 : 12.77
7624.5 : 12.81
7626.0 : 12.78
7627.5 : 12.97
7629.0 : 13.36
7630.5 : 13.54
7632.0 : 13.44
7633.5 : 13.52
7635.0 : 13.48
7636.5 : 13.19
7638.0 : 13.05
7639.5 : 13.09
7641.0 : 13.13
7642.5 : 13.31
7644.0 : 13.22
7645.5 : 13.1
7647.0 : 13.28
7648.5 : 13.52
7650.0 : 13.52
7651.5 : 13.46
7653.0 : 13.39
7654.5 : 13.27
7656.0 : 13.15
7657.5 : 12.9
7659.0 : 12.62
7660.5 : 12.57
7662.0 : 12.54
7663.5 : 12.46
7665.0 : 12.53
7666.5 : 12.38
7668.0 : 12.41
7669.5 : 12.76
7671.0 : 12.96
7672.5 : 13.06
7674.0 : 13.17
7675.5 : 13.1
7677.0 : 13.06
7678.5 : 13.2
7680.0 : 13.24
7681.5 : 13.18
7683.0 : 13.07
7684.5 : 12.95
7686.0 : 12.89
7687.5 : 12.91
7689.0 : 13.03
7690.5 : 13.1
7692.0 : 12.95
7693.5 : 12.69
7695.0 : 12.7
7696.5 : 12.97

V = -0.5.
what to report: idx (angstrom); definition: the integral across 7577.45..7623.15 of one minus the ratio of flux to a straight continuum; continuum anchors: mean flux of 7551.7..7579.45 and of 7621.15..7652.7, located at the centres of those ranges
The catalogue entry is 0.6 angstrom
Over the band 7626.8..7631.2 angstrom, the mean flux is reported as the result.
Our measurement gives 13.3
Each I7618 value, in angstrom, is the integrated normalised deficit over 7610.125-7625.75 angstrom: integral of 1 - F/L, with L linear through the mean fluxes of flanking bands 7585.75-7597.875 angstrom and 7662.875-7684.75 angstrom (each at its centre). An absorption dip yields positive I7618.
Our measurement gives 0.2 angstrom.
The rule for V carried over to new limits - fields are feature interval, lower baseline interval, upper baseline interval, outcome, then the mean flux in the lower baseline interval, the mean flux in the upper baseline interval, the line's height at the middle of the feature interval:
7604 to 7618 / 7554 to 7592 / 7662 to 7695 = -0.1 angstrom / 13.2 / 12.9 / 13.1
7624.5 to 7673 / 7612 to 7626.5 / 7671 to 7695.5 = -0.6 angstrom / 12.8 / 13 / 12.9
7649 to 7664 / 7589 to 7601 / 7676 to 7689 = 0.1 angstrom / 13.1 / 13.1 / 13.1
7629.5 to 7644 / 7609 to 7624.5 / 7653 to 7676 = -0.5 angstrom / 12.9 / 12.8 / 12.9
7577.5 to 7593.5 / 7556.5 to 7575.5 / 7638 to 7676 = 0.0 angstrom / 13.2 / 13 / 13.2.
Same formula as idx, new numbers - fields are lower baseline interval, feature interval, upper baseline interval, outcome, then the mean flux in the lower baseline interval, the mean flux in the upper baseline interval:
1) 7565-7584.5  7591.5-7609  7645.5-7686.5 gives 0.0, 13.2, 13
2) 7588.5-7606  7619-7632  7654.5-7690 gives 0.1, 13.1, 12.9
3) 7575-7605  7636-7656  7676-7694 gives -0.3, 13.1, 13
